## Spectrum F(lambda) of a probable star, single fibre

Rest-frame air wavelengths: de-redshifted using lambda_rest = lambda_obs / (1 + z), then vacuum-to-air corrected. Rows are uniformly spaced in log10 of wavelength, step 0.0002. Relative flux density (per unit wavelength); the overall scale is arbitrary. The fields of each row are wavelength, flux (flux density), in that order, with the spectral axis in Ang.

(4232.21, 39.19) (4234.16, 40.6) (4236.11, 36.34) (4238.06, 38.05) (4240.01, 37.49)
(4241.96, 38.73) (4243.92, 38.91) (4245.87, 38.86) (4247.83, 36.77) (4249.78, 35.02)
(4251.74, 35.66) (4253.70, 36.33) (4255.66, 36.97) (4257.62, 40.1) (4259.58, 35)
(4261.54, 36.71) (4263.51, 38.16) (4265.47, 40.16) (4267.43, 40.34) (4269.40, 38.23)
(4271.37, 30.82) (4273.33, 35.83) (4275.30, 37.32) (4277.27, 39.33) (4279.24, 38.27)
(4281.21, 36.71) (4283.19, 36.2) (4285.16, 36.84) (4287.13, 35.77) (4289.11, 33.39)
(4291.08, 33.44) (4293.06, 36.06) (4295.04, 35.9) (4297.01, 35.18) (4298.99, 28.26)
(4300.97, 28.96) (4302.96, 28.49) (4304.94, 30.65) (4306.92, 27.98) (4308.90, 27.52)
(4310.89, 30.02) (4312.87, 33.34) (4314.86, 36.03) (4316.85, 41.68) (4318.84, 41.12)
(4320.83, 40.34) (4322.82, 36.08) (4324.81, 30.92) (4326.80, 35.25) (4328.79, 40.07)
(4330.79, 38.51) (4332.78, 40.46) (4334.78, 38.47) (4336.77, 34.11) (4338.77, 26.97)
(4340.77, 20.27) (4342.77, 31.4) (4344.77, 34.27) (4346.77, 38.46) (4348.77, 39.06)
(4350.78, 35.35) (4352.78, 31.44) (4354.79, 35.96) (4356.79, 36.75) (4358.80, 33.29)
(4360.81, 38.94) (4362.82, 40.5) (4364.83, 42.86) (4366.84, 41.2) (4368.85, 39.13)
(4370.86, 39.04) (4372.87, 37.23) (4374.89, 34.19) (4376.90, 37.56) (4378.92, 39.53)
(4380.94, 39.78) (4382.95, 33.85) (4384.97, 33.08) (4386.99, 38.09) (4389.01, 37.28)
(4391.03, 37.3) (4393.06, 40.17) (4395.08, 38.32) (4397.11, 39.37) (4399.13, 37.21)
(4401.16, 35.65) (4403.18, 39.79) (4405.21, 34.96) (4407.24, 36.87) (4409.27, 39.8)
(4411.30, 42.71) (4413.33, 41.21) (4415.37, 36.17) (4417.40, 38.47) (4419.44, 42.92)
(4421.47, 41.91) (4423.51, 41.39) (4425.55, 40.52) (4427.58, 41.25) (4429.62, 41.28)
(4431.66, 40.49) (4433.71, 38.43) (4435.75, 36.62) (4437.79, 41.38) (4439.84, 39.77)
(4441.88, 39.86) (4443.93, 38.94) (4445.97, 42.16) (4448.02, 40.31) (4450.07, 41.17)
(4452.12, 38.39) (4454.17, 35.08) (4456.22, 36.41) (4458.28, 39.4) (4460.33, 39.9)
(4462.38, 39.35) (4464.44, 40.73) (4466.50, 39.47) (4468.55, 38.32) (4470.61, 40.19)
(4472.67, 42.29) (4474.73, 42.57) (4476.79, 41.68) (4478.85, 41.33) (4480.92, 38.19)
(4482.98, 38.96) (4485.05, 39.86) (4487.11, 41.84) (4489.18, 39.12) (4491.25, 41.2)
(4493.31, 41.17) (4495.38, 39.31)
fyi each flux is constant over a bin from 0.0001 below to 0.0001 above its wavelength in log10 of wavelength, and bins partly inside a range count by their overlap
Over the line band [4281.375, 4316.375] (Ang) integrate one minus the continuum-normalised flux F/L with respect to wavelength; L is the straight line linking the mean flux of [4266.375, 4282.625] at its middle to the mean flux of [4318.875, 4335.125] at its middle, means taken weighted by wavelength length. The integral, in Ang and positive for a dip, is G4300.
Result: 4.3 Ang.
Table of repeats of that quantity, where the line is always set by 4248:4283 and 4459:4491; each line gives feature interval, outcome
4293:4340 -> 4.6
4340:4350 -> 1.4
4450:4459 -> 0.5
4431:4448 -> 0.0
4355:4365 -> 0.2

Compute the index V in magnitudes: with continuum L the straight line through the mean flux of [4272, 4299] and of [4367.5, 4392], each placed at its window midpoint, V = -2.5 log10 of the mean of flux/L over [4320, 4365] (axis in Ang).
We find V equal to 0.04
